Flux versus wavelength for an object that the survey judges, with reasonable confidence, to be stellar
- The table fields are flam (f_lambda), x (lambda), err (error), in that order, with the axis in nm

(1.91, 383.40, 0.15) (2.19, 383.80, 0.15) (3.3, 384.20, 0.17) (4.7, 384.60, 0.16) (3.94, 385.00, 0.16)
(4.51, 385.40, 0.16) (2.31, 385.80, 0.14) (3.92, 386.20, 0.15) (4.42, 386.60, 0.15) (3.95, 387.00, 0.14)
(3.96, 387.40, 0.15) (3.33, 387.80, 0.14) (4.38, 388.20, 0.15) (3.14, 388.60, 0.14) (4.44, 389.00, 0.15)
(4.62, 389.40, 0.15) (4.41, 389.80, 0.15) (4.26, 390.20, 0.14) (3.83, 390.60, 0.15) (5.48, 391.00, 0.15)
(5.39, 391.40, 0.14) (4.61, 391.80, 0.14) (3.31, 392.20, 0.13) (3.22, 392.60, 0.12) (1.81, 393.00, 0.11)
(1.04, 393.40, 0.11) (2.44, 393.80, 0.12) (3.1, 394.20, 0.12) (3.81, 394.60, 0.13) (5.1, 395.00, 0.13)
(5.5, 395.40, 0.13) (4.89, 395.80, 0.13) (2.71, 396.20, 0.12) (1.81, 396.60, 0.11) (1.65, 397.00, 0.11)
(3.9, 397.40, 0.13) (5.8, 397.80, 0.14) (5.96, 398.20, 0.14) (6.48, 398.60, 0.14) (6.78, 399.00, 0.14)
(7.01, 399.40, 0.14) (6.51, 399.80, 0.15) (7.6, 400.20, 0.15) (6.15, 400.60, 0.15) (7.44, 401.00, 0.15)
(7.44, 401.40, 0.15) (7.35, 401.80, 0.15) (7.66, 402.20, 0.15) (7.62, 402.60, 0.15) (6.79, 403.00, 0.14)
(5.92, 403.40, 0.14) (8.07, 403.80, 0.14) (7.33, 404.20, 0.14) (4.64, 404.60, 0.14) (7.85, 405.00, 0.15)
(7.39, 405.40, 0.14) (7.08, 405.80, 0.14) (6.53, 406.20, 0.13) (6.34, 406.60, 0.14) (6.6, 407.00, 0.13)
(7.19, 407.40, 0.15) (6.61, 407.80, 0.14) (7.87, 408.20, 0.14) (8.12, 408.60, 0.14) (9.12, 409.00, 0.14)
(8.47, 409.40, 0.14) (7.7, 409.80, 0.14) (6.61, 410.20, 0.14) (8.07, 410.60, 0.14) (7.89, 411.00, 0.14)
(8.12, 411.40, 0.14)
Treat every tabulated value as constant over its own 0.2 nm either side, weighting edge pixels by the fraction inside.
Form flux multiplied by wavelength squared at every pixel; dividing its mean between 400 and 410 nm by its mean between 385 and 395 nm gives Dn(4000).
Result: 2.07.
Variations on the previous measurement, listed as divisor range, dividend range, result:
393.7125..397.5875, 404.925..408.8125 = 2.15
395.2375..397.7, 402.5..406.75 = 2.06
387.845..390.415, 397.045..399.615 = 1.45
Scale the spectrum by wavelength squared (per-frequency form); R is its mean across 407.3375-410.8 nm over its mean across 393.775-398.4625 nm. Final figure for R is 2.08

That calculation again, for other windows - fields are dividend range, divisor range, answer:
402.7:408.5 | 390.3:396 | 1.92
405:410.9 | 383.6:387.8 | 2.25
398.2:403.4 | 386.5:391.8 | 1.73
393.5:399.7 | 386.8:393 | 1.13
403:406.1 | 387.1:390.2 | 1.84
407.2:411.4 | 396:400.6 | 1.59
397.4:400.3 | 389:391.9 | 1.43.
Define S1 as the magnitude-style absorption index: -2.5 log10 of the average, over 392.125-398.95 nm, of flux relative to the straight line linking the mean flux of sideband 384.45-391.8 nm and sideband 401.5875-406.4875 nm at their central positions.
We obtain 0.43 mag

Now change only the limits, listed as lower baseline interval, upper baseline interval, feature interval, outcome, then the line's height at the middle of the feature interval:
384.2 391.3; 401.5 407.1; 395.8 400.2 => 0.19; 5.86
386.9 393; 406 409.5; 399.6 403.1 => -0.16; 6.21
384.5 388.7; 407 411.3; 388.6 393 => 0.09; 4.58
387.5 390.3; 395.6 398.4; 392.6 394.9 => 0.43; 3.92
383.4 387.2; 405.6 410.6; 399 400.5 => -0.16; 6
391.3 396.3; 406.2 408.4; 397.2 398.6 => -0.17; 4.59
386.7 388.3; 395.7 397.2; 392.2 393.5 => 0.35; 3.14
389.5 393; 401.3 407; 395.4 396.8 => 0.44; 5.23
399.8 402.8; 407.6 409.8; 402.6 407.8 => 0.12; 7.66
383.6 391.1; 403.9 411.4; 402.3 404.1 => -0.09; 6.59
